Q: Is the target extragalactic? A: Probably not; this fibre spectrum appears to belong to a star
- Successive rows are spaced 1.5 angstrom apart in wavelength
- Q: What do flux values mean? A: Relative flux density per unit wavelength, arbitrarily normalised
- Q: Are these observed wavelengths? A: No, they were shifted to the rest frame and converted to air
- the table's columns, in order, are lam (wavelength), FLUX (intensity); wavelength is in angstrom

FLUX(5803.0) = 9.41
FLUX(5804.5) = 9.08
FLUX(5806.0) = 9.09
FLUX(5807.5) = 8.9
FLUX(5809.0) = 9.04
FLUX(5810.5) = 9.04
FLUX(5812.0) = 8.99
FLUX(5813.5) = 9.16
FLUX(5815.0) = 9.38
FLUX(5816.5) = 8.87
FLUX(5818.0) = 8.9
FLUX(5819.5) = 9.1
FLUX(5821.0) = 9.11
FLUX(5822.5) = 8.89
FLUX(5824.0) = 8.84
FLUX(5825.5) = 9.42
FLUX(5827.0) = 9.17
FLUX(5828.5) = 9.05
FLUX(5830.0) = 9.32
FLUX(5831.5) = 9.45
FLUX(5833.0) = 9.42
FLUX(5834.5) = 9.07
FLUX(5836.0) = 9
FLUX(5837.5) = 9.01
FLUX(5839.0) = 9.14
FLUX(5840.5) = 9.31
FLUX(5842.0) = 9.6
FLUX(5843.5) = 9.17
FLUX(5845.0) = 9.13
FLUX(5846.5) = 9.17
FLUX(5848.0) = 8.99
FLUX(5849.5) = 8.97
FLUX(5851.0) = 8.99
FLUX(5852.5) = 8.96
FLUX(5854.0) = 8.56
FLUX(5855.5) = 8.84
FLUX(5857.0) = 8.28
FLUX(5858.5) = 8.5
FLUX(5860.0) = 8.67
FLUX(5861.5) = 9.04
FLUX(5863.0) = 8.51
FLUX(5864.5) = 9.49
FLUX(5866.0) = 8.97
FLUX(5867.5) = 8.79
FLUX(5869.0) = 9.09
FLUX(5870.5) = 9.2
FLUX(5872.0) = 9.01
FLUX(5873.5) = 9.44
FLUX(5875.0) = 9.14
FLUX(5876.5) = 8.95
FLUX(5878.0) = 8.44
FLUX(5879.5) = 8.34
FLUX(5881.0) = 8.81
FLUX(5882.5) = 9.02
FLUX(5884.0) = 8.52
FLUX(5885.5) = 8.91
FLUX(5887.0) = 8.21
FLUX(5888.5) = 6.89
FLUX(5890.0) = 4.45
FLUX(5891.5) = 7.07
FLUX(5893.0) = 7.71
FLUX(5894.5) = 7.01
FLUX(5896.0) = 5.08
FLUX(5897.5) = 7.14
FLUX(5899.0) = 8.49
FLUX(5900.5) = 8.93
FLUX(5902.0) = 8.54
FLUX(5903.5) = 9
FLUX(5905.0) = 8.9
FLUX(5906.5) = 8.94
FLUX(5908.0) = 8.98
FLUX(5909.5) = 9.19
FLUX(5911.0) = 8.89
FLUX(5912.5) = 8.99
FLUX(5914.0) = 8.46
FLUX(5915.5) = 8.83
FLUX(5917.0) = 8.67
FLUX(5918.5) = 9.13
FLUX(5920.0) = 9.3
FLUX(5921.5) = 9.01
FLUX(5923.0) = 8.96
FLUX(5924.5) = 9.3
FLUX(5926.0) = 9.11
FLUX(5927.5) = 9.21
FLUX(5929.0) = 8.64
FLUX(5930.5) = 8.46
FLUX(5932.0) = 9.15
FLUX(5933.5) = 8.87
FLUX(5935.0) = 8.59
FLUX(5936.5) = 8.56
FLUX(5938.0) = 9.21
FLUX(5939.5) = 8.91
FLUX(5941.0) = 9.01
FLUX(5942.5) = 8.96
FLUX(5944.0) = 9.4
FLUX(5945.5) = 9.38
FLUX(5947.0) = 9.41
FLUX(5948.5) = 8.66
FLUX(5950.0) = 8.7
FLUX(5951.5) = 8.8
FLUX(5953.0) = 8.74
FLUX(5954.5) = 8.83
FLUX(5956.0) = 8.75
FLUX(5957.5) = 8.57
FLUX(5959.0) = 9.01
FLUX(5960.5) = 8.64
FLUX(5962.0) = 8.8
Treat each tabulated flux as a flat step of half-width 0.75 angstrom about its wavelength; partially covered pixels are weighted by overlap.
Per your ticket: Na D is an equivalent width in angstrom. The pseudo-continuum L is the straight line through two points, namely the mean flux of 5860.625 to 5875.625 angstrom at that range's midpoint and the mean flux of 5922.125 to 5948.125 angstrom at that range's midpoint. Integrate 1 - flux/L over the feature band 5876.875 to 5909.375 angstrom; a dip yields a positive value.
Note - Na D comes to 3.7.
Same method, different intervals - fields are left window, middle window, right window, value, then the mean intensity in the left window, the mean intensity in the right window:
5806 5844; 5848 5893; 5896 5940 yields 2.08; 9.13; 8.78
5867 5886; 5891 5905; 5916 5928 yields 1.94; 8.9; 9.08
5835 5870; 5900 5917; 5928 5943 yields 0.03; 8.97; 8.84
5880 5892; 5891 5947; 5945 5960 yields -2.33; 7.76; 8.87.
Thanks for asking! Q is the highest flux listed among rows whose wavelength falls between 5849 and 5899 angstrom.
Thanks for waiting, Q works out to 9.49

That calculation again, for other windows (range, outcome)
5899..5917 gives 9.19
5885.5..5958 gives 9.41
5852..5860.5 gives 8.96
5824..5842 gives 9.6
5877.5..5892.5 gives 9.02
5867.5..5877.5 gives 9.44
